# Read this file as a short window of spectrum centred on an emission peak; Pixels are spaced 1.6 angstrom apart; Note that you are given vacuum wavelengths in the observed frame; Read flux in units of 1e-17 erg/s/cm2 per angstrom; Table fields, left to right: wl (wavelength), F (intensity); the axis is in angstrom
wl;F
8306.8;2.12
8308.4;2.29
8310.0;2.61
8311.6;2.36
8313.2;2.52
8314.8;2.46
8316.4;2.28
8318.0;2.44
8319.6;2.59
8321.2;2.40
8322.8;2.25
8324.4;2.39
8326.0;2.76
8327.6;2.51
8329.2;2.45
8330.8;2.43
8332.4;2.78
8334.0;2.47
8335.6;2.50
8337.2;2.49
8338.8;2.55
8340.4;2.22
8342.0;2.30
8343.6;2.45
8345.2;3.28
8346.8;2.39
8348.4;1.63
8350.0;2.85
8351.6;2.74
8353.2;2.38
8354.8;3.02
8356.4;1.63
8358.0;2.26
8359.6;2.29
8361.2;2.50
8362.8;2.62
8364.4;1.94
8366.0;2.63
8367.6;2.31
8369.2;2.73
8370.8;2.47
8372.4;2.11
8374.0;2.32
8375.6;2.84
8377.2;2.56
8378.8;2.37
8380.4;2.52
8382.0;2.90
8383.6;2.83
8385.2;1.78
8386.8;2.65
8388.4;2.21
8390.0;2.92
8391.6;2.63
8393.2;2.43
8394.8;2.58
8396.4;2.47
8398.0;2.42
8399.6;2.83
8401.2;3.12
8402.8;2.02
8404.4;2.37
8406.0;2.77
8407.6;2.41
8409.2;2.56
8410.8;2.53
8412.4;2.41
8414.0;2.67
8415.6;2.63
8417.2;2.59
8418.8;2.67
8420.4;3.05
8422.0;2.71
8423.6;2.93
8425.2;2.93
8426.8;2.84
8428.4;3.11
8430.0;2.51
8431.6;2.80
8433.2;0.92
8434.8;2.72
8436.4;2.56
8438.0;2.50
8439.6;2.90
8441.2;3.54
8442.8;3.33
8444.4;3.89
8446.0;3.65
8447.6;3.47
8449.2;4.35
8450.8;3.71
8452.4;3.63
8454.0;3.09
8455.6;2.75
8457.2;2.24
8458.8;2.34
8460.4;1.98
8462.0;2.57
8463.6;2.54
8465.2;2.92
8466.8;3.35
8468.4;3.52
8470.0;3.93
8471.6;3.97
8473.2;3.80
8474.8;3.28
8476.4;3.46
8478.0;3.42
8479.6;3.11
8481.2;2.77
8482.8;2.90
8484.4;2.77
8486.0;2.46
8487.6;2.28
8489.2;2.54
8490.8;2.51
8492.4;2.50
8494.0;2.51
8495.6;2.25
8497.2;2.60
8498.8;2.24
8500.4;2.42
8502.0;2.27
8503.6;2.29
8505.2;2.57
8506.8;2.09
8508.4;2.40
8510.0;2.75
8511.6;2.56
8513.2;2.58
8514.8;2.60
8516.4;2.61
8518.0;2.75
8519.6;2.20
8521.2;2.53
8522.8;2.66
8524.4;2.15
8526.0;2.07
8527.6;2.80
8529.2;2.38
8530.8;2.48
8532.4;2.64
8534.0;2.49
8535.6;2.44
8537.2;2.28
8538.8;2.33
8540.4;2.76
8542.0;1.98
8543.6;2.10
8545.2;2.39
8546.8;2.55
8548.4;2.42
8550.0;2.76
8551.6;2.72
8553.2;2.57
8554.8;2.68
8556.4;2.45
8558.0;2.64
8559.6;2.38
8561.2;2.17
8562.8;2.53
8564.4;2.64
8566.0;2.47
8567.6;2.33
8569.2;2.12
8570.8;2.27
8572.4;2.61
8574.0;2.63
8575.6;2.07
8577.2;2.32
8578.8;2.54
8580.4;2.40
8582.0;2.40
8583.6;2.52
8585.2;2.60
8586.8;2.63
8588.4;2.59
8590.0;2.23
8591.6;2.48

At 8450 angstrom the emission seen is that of H-alpha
